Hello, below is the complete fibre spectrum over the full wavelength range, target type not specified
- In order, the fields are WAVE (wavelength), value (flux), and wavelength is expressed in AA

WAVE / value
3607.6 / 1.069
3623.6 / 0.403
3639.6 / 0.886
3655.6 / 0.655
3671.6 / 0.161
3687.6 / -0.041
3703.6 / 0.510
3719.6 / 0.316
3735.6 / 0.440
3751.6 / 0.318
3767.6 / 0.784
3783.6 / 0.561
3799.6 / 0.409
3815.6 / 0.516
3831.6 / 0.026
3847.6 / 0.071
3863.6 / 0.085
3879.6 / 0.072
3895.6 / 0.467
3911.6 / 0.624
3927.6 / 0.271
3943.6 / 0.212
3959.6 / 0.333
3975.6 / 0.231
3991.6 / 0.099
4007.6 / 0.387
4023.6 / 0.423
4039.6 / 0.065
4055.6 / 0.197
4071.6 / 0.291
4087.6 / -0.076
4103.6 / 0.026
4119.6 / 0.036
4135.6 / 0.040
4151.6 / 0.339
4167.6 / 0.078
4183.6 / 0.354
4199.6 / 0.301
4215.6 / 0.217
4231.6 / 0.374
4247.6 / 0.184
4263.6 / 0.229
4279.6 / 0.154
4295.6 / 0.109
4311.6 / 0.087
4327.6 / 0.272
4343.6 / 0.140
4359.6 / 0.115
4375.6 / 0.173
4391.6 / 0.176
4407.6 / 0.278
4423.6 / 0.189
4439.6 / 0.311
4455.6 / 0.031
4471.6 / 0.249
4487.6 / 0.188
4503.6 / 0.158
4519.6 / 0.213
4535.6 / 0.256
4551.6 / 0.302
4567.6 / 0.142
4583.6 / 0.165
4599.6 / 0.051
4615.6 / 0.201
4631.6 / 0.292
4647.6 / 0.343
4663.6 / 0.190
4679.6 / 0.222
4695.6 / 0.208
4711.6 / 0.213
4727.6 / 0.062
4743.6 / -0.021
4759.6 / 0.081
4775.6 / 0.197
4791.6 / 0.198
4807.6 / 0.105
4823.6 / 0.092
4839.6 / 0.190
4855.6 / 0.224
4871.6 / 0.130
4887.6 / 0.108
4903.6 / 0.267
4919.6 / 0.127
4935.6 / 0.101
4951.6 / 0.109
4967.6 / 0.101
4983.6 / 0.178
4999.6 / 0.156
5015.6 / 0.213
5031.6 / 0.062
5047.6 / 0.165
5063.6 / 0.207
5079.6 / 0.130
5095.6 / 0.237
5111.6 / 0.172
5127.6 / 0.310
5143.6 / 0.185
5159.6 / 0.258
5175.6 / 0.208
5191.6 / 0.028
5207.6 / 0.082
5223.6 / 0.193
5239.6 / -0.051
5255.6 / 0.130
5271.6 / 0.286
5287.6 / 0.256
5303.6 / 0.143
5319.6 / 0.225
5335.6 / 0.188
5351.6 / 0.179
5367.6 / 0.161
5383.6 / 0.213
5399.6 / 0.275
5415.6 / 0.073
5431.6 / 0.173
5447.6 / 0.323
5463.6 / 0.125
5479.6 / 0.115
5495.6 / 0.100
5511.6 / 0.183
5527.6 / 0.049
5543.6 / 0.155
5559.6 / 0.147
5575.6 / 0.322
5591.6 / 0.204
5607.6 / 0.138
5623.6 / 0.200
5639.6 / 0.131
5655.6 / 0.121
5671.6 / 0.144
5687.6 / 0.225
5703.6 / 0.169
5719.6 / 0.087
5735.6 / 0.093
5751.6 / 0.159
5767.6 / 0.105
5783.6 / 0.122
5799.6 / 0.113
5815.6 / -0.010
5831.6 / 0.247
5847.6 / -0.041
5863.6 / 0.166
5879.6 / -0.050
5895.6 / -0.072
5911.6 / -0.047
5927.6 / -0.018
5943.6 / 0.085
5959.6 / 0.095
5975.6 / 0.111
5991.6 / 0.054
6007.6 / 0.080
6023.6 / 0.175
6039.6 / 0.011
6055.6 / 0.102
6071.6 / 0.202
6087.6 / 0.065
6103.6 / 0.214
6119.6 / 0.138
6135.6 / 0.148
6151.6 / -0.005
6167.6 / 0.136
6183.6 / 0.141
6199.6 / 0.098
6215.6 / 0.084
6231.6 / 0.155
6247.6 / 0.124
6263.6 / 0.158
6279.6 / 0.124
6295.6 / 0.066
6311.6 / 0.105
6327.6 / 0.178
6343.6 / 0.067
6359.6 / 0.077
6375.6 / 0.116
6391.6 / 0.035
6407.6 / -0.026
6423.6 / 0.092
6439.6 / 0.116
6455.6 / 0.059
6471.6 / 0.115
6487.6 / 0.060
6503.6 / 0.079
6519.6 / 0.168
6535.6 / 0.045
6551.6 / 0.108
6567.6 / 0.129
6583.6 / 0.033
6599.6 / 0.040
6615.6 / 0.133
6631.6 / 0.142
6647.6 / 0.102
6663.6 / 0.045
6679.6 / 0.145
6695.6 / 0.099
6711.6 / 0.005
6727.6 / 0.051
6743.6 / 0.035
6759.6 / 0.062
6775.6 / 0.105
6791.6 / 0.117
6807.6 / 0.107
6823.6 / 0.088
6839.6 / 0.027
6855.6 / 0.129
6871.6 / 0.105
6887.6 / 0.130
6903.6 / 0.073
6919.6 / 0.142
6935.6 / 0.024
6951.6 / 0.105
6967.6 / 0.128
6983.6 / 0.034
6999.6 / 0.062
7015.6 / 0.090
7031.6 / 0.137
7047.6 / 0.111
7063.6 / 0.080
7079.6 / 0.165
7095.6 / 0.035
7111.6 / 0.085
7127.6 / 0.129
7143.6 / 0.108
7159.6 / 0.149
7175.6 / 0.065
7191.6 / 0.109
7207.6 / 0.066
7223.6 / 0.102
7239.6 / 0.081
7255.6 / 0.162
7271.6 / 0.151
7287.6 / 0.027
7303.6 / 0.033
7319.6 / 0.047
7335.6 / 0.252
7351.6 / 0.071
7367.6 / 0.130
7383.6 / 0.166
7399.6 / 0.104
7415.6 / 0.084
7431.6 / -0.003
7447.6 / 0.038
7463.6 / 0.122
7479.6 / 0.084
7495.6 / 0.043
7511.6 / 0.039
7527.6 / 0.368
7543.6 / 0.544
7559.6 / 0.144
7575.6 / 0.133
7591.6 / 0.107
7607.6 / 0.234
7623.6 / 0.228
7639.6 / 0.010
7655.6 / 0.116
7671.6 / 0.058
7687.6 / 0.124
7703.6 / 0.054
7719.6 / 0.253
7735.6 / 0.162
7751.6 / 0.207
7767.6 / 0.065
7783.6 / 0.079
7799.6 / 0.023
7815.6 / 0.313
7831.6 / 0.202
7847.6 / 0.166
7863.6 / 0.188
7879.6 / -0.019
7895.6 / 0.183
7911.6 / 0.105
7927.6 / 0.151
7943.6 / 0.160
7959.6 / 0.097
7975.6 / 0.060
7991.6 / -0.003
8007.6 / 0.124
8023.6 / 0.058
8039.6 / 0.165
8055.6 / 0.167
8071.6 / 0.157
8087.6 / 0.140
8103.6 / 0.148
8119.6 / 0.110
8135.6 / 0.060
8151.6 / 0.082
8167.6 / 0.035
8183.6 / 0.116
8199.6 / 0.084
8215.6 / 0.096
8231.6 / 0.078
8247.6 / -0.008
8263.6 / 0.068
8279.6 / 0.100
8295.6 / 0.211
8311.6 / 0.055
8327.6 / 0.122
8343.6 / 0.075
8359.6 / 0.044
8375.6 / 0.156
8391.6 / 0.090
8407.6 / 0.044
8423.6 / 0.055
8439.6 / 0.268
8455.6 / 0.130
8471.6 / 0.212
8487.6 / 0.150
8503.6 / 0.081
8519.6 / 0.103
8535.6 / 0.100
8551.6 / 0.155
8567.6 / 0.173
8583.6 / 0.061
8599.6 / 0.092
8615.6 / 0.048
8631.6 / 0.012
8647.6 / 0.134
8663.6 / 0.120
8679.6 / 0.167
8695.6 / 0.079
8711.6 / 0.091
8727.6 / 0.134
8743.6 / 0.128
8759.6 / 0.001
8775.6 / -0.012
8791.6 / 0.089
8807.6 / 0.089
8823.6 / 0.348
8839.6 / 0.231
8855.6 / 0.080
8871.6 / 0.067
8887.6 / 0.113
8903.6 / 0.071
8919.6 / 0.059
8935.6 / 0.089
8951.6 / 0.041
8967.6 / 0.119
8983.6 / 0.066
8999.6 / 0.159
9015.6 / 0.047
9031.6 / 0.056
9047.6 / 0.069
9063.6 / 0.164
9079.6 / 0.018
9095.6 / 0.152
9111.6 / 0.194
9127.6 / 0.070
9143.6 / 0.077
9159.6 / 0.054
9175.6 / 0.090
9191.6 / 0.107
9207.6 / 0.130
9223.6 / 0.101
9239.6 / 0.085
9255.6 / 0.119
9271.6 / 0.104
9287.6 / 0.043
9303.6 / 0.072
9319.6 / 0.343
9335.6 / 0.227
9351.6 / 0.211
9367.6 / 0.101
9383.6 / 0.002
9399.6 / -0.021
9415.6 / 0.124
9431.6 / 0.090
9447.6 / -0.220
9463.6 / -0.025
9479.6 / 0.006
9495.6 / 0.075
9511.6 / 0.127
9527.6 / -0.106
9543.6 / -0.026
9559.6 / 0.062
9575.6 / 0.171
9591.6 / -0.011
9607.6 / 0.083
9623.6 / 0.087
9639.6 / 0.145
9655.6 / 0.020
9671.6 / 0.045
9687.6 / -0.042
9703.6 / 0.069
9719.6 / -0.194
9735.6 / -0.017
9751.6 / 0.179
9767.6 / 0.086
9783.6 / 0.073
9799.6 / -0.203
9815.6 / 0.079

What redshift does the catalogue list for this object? 1.021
